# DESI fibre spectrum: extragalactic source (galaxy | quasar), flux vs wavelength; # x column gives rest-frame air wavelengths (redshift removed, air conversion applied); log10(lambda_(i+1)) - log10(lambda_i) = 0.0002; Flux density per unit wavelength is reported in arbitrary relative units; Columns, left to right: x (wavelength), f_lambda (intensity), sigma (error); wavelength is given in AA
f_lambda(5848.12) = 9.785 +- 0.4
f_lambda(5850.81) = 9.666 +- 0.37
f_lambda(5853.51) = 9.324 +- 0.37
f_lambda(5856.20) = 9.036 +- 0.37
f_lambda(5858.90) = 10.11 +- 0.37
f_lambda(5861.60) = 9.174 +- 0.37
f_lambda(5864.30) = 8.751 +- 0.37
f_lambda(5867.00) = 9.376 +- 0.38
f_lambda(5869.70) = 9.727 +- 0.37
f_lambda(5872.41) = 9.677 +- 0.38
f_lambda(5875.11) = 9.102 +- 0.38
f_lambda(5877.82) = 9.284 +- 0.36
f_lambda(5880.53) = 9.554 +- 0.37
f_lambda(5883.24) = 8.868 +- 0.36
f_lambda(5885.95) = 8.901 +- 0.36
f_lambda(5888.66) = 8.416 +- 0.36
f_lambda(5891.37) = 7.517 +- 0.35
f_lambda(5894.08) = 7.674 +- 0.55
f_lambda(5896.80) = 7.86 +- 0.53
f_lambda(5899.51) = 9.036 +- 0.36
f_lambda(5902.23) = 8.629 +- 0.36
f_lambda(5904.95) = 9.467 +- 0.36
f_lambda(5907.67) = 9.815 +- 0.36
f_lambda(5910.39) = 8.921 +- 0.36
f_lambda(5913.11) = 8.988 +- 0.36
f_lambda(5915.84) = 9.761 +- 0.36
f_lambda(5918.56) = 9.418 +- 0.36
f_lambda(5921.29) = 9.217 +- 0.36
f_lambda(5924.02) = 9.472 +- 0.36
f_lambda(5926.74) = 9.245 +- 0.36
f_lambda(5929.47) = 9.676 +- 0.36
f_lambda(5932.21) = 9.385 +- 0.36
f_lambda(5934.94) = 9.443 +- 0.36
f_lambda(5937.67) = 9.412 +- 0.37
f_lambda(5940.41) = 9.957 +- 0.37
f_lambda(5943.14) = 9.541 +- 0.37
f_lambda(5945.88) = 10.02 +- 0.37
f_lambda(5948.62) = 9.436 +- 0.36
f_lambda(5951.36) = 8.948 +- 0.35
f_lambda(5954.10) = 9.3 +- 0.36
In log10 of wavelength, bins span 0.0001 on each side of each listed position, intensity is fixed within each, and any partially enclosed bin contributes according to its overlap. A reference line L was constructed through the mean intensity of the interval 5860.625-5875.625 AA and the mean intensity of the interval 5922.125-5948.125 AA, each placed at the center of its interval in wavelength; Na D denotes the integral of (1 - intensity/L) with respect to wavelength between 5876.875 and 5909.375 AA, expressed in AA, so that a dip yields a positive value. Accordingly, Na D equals 2.28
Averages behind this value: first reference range 9.32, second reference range 9.56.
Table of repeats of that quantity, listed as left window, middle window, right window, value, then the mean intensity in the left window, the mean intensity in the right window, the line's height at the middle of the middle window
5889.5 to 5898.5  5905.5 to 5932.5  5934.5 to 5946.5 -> -1.9 AA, 7.78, 9.67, 8.8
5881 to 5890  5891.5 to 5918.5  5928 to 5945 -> 0.7 AA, 8.81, 9.58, 9.1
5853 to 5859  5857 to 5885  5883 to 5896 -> -1.6 AA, 9.39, 8.21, 8.86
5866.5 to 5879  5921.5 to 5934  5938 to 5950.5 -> 0.3 AA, 9.44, 9.68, 9.62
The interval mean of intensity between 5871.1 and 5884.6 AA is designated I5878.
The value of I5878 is 9.29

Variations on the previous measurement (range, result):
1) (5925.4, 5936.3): 9.43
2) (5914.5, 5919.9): 9.6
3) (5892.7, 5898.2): 7.78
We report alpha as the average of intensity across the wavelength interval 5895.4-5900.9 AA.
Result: 8.44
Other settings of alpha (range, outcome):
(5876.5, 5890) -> 9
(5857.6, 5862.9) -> 9.64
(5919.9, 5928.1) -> 9.31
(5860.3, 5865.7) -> 8.97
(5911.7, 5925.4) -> 9.37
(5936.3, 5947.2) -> 9.73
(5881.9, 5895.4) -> 8.28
